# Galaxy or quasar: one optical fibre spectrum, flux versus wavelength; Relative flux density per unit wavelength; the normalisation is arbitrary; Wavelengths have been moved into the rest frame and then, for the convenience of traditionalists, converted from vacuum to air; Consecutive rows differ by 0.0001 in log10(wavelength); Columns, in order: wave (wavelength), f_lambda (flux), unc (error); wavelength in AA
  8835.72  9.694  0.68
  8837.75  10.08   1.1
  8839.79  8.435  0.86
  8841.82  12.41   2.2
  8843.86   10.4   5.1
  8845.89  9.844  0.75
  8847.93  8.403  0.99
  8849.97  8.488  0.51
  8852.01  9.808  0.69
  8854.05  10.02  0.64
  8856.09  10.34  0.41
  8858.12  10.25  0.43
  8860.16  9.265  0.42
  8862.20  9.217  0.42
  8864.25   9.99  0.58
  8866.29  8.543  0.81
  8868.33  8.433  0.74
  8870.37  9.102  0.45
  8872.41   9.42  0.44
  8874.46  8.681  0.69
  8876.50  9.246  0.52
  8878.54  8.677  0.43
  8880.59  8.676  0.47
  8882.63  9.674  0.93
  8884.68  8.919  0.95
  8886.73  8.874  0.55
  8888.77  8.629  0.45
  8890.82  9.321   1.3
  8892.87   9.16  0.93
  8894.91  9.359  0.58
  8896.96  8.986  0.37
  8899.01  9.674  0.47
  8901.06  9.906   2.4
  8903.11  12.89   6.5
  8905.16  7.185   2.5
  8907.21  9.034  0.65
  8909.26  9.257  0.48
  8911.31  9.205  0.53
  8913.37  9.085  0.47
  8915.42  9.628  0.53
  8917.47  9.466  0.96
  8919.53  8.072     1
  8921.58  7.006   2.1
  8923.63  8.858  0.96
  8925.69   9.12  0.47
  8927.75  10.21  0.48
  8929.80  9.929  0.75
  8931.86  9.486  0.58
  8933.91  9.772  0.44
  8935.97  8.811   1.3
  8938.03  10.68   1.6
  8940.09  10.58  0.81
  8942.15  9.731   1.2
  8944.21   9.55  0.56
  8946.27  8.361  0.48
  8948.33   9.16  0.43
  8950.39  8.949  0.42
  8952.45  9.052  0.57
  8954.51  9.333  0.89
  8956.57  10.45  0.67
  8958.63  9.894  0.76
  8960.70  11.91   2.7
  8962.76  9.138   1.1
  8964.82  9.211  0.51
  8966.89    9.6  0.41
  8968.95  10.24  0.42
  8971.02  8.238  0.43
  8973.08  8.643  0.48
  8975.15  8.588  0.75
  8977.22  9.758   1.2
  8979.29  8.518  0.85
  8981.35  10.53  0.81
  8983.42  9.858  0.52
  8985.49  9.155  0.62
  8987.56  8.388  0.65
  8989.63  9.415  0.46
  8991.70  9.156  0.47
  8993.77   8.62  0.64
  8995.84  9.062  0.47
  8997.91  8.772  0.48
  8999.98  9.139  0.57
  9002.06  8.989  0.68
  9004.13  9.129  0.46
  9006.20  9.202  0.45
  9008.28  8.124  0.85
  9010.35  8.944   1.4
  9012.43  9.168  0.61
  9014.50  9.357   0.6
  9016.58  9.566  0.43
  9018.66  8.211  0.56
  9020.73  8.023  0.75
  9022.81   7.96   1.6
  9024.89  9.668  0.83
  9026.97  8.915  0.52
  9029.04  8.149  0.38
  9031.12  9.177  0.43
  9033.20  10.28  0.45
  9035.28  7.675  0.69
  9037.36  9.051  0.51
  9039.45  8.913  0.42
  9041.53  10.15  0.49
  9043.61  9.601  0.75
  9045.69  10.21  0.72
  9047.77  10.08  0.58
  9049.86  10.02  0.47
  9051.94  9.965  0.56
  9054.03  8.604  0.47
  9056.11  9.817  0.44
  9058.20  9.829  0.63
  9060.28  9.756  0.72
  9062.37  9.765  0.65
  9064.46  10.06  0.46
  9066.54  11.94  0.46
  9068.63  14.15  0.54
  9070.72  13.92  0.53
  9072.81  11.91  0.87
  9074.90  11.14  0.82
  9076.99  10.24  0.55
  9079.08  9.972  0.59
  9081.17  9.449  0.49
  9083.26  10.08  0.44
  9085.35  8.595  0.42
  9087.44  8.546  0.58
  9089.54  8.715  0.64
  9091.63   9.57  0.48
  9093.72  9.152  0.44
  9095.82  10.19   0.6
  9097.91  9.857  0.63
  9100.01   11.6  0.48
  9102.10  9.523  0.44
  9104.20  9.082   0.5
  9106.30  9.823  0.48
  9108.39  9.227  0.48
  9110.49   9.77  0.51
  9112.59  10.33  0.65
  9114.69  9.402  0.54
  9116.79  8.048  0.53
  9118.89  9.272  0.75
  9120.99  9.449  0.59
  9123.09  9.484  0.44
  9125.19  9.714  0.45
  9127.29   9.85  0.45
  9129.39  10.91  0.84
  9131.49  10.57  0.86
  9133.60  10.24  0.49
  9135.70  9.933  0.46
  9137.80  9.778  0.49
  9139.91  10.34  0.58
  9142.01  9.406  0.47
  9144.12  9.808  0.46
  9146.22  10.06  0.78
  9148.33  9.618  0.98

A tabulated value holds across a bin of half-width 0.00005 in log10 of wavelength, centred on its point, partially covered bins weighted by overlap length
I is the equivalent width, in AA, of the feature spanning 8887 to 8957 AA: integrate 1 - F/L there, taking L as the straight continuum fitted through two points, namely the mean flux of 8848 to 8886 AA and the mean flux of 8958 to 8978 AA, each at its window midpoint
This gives 0.4 AA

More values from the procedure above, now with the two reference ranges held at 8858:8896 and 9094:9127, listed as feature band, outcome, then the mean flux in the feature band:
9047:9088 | -3.8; 10.4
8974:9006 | 0.8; 9.14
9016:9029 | 1.1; 8.65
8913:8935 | 0.1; 9.15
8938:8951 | -0.4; 9.51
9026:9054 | 0.3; 9.37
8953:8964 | -0.9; 10.1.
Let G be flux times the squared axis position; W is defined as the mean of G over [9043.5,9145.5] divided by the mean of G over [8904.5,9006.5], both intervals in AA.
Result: 1.1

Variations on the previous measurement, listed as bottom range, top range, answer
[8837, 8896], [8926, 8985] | 1.04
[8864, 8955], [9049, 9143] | 1.13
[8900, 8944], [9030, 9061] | 1.04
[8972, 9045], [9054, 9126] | 1.13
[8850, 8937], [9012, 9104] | 1.10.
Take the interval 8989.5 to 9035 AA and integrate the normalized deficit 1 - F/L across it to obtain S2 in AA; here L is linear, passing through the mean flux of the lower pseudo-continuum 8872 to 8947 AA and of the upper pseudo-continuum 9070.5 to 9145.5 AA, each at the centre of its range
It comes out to 3.12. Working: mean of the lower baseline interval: 9.28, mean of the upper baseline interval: 9.87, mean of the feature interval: 8.93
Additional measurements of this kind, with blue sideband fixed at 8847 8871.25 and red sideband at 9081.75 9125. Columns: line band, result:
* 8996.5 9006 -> 0.40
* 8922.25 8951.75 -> -0.32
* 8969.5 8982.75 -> 0.41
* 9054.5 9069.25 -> -1.74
